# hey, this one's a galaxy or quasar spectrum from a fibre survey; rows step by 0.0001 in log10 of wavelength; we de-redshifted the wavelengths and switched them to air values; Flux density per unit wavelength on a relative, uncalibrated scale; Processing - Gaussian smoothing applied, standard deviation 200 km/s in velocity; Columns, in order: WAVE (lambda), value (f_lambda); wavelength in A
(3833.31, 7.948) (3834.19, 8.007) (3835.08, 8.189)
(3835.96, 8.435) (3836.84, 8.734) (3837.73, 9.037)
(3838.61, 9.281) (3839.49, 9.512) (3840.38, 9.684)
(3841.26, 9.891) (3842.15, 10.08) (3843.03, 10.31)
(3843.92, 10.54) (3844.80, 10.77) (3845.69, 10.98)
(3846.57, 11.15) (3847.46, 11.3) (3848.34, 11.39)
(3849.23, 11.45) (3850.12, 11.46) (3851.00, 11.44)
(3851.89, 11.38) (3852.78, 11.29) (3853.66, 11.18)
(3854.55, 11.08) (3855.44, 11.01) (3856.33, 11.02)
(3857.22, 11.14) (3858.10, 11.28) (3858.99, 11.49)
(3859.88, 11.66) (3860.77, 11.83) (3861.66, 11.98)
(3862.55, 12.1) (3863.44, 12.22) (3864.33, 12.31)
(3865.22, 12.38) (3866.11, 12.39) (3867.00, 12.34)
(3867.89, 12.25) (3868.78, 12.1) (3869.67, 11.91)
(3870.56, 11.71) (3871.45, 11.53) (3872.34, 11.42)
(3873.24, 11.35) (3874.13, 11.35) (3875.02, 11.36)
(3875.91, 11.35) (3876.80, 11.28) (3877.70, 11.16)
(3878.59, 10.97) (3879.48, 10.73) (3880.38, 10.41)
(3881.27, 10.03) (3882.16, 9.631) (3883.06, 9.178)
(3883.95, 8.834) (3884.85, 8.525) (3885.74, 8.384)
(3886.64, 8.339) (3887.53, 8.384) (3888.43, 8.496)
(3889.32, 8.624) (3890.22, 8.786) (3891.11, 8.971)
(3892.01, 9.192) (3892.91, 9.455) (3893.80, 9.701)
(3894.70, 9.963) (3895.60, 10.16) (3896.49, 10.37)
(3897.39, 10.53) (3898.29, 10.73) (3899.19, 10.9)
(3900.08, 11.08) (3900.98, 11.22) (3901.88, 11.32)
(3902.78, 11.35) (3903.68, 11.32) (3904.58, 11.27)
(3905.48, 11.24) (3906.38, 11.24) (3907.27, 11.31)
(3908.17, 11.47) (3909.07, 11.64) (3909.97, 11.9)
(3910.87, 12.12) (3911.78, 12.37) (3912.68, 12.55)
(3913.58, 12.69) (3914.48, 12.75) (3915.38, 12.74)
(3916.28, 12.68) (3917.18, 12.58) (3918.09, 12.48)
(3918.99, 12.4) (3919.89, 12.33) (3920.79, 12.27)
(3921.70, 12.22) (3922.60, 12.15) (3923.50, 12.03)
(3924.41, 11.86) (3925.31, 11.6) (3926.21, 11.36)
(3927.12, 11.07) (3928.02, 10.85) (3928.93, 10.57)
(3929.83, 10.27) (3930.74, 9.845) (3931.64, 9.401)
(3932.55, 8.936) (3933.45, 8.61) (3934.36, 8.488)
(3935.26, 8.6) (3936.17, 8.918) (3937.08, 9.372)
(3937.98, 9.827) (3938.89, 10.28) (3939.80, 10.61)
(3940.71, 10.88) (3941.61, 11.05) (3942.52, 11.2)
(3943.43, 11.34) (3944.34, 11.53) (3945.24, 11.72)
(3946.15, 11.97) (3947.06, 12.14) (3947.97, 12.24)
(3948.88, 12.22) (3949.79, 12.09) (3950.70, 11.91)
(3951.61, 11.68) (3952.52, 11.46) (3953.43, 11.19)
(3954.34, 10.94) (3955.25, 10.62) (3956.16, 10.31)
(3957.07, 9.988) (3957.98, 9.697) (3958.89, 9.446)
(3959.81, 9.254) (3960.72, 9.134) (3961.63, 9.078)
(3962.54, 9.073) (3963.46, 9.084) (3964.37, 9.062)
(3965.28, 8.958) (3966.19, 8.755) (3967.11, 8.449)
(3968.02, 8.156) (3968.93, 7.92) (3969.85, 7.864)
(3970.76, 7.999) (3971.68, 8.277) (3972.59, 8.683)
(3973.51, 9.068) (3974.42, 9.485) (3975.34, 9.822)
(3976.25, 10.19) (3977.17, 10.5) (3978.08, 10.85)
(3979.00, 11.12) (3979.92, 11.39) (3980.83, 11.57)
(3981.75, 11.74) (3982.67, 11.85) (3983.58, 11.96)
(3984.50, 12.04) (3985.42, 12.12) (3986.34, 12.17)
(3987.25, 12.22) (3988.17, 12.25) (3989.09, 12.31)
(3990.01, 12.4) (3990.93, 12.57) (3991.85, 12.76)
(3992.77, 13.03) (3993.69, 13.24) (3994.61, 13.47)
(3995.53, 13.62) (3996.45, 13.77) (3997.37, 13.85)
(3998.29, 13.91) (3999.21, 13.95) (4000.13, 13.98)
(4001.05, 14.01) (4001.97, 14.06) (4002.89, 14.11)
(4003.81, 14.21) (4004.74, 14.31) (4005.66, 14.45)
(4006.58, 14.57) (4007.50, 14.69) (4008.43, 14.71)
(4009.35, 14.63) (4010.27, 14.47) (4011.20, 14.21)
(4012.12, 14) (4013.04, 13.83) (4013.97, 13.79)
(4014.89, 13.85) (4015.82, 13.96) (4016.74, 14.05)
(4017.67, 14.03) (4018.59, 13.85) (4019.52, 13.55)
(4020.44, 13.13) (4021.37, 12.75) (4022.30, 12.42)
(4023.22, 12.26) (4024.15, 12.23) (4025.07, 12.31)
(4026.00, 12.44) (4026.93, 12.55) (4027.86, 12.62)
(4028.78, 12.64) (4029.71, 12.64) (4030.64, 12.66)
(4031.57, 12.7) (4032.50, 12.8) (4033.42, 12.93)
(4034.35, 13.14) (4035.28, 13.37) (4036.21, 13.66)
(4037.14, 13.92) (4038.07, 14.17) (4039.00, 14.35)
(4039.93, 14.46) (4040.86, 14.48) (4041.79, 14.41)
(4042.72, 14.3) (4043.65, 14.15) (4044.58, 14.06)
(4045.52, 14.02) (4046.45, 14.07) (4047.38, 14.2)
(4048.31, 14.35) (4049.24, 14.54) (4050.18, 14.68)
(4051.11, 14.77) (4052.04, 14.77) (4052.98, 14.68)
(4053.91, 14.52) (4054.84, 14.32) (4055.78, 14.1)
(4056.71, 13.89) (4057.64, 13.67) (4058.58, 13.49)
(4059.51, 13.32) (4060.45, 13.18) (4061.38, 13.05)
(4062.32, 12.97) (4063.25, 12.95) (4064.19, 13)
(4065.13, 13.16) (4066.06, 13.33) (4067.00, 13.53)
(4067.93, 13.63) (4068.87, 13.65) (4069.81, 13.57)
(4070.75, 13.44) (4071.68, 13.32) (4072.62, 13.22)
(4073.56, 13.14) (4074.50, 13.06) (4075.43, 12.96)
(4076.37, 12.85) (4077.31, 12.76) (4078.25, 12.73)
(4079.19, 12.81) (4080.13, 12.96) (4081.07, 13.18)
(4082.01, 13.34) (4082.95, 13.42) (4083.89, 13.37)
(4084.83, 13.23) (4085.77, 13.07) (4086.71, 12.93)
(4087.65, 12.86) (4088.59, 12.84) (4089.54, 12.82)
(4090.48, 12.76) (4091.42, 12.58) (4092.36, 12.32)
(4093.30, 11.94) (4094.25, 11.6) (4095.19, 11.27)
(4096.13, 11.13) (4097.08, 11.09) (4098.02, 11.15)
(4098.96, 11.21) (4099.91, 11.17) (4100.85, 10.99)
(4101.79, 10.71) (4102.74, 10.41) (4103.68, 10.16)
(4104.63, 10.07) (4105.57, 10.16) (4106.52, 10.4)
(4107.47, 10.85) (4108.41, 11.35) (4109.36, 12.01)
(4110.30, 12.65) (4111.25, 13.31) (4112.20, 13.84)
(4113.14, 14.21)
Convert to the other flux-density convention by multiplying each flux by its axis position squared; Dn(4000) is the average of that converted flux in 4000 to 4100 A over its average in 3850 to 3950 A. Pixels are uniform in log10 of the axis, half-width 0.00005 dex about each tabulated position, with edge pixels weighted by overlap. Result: 1.31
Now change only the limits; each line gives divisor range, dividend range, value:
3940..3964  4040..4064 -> 1.37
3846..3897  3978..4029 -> 1.31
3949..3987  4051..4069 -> 1.41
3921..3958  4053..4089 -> 1.31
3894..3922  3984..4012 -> 1.22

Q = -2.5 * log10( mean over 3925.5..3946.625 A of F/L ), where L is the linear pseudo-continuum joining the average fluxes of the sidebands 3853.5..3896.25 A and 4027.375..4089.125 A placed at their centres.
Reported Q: 0.13 mag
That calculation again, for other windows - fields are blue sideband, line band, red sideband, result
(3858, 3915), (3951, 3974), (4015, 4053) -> 0.29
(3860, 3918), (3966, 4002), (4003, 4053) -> 0.13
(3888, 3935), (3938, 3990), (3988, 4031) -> 0.17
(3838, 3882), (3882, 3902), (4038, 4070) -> 0.22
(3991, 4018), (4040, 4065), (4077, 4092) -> -0.05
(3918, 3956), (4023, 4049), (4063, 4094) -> -0.09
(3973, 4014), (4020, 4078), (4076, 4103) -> -0.08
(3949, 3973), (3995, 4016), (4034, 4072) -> -0.21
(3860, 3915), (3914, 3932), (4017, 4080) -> -0.02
